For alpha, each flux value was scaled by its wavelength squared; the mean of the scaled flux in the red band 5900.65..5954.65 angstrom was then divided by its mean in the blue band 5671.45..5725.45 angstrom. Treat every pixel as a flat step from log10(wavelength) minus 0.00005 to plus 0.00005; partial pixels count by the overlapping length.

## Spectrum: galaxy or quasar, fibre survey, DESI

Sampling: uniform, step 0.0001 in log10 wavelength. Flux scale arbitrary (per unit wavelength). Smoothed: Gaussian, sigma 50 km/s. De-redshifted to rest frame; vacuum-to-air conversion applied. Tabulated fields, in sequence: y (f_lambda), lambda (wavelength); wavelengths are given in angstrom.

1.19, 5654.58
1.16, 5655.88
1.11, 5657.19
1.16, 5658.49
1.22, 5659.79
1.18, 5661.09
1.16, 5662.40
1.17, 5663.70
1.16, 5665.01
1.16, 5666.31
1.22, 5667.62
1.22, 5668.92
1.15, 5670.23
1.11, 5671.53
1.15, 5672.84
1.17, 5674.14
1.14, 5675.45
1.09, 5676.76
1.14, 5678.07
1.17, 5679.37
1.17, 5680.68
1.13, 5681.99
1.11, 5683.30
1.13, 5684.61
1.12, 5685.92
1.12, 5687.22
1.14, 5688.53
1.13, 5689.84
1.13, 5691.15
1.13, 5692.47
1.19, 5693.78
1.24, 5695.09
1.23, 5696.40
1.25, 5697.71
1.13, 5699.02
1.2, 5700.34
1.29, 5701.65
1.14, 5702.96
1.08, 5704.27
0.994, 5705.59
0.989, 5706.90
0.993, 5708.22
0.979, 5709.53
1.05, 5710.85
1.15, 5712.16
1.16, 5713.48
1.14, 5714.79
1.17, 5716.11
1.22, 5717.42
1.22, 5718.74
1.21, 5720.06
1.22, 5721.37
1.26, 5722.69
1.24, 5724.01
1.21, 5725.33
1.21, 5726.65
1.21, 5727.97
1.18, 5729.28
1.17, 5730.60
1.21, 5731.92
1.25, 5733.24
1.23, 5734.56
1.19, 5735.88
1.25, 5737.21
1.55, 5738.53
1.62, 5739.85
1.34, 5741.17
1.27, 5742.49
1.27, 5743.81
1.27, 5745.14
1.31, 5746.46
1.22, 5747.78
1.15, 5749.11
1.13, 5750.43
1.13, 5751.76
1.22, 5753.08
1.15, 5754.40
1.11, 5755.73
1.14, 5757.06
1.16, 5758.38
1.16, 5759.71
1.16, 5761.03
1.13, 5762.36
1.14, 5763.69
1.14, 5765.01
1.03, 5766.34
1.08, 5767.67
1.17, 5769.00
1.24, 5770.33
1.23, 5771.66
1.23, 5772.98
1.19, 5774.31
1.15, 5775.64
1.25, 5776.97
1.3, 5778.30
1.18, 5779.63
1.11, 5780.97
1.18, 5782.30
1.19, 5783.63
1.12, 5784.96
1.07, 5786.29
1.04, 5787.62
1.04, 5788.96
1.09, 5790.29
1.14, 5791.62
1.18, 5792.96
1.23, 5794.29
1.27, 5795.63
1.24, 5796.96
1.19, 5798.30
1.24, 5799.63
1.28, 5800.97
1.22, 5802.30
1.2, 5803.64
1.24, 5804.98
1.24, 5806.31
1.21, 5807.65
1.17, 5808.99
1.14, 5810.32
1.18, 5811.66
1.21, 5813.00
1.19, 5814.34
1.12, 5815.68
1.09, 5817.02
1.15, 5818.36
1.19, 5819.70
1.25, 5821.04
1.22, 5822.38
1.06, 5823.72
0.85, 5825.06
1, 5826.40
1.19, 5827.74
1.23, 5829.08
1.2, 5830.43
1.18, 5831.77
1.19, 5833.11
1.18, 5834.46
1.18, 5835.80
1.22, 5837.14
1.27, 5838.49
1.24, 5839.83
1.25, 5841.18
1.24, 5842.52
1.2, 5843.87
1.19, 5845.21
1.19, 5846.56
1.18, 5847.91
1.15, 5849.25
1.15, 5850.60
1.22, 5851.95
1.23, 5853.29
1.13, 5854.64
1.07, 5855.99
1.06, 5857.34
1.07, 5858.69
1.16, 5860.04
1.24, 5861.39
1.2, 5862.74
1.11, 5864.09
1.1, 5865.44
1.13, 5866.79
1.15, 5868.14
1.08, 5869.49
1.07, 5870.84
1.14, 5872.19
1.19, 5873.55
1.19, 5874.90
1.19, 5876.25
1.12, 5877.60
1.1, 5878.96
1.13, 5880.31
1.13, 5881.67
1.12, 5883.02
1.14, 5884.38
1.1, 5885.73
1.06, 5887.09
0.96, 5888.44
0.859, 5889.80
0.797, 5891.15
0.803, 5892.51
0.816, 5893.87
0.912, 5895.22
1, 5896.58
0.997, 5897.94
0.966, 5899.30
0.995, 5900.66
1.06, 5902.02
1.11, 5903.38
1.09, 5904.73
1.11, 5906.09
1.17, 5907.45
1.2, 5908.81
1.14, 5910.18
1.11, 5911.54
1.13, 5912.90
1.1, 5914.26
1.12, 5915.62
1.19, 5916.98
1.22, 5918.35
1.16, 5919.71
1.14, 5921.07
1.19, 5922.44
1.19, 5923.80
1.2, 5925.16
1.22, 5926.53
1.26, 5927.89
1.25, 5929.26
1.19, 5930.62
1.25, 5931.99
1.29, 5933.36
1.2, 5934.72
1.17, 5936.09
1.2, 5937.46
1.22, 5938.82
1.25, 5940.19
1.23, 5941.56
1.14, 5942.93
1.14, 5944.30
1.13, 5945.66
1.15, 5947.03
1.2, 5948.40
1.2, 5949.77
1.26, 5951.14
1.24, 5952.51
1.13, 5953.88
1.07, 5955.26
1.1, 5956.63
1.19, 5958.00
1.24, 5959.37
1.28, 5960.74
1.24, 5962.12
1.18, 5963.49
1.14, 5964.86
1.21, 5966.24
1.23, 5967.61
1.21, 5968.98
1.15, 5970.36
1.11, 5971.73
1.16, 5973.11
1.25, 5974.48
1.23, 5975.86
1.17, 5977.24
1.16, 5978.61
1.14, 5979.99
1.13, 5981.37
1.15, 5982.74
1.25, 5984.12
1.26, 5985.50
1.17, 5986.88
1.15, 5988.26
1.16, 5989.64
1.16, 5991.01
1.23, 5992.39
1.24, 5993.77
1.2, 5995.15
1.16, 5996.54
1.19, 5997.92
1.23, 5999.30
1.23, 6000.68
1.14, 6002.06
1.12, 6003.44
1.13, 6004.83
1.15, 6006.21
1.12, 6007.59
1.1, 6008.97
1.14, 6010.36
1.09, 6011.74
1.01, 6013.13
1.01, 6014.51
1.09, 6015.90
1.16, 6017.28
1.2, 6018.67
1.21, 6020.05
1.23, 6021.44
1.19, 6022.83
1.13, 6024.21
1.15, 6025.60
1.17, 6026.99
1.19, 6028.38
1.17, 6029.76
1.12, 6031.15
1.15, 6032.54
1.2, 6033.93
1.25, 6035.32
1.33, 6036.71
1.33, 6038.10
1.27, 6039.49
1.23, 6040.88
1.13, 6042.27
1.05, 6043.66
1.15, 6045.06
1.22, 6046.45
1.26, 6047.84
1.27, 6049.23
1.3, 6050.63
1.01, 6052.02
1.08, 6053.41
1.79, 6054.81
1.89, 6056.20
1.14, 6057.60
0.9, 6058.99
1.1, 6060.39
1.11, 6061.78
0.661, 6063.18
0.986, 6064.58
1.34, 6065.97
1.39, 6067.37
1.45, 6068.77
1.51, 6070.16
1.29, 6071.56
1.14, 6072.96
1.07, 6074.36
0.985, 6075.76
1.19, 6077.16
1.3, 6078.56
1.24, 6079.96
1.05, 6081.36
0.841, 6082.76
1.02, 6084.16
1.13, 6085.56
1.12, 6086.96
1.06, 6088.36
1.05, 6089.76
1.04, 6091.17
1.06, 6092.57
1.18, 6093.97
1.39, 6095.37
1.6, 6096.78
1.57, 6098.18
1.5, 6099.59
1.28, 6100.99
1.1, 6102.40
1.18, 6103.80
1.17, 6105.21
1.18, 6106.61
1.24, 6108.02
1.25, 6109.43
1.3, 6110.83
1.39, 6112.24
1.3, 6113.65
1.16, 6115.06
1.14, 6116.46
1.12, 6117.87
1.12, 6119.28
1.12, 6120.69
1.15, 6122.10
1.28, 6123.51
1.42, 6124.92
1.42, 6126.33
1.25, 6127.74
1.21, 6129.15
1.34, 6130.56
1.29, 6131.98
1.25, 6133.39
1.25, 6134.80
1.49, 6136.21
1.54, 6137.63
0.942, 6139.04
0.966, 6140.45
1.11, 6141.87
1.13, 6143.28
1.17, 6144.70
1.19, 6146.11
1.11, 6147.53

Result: 1.1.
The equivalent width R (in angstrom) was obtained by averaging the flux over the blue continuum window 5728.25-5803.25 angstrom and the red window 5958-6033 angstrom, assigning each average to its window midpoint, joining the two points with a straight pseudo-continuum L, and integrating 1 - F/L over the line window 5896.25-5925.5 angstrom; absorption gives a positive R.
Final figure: 1.5 angstrom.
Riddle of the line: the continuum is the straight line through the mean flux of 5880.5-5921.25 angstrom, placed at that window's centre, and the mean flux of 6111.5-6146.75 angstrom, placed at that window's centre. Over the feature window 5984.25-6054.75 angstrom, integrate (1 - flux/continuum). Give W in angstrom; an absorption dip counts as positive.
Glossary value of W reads -2.0 angstrom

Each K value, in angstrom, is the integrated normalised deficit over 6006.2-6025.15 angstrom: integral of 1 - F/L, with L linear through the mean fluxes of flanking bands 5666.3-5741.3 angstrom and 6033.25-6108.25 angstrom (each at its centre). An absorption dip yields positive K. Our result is 1.2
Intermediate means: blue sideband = 1.18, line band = 1.13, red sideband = 1.21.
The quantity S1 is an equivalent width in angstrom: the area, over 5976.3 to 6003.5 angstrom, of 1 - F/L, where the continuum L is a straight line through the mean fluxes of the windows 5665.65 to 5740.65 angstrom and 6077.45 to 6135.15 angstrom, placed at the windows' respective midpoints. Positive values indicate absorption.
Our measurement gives 0.5 angstrom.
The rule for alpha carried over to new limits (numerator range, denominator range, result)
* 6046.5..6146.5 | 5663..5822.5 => 1.16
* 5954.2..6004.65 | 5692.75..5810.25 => 1.08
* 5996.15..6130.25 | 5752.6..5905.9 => 1.14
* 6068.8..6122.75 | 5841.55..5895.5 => 1.17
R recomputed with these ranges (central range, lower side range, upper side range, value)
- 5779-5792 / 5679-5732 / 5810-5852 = 0.6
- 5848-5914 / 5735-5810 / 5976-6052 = 5.6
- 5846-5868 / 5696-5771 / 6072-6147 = 0.8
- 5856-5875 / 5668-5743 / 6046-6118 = 1.0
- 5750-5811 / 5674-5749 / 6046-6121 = 1.1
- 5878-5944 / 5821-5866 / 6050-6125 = 3.6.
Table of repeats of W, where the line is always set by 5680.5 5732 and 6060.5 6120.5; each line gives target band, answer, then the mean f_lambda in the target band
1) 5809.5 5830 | 0.5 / 1.14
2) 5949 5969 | -0.2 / 1.19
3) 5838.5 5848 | -0.4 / 1.22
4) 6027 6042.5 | -0.4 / 1.22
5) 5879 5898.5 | 3.0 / 0.991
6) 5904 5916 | 0.5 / 1.13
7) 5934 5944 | -0.2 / 1.2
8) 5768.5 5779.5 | -0.5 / 1.22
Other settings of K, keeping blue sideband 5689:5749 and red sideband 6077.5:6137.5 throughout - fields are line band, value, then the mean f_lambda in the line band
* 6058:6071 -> 0.7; 1.16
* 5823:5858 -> 1.4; 1.16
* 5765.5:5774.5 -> 0.3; 1.17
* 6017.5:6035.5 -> 0.7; 1.18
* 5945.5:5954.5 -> 0.2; 1.19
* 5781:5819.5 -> 1.1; 1.17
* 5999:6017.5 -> 1.6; 1.12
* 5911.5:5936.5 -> 0.5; 1.19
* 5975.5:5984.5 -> 0.4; 1.17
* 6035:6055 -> -0.1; 1.23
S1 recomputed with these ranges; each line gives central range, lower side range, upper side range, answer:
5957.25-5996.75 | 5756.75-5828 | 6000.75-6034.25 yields -1.59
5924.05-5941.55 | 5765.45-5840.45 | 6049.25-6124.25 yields -0.53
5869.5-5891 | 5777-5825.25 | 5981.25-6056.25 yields 1.59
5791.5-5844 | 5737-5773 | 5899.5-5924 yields -0.30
